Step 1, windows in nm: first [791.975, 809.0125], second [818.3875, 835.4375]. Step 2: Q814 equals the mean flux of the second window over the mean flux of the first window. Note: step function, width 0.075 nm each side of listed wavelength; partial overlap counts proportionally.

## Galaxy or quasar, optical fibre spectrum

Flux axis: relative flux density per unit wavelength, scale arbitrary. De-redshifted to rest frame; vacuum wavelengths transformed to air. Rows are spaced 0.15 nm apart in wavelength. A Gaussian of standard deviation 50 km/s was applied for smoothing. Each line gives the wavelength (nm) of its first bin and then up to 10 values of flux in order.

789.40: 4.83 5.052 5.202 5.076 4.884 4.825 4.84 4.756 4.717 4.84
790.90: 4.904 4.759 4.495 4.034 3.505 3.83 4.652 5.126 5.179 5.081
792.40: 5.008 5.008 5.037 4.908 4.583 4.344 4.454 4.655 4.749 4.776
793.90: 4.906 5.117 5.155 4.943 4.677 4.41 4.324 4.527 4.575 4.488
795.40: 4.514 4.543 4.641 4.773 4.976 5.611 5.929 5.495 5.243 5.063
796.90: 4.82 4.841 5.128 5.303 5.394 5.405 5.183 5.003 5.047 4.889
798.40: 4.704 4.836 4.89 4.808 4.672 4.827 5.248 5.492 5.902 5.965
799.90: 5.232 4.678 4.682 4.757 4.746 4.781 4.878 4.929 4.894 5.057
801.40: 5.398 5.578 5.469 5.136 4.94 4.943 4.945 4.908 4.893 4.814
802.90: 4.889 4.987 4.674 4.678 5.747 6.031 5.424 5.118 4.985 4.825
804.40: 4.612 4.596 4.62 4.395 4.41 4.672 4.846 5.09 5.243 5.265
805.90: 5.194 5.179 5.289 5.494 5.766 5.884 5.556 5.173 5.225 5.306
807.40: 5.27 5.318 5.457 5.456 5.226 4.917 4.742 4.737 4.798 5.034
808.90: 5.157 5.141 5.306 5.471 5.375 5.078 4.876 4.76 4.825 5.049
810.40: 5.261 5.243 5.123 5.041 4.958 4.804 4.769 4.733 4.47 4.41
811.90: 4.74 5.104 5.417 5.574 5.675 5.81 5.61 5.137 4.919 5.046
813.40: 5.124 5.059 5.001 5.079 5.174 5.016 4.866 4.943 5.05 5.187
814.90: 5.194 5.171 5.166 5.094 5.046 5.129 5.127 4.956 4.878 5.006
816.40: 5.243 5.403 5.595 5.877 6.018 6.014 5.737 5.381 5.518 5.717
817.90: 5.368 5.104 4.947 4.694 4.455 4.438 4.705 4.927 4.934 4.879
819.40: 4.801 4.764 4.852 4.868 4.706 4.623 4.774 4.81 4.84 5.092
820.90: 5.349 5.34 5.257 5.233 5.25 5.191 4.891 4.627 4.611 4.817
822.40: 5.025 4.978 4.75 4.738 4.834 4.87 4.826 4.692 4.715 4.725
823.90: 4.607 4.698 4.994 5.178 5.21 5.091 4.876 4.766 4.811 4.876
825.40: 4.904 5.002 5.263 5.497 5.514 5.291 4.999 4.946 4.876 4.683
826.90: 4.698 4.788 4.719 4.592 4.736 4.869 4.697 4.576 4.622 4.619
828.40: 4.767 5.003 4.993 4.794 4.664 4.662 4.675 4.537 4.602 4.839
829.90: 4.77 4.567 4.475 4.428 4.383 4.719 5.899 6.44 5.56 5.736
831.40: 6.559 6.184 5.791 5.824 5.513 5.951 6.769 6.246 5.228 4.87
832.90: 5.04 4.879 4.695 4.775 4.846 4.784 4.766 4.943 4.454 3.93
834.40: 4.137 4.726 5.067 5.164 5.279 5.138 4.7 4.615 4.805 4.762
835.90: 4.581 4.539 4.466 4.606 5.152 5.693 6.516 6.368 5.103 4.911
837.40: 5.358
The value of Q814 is 1.0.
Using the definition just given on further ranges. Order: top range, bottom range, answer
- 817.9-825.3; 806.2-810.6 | 0.94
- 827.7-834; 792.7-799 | 1.04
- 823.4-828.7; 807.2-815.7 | 0.96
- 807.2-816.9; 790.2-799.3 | 1.06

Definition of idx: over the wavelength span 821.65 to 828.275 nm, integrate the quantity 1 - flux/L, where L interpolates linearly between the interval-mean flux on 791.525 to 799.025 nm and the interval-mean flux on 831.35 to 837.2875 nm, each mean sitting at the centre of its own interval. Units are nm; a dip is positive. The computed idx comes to 0.28 nm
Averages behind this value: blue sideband 4.88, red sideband 5.16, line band 4.87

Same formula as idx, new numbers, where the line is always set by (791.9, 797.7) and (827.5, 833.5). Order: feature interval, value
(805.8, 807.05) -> -0.11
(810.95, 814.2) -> -0.04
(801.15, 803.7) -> -0.08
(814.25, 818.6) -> -0.17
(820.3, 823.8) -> 0.10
